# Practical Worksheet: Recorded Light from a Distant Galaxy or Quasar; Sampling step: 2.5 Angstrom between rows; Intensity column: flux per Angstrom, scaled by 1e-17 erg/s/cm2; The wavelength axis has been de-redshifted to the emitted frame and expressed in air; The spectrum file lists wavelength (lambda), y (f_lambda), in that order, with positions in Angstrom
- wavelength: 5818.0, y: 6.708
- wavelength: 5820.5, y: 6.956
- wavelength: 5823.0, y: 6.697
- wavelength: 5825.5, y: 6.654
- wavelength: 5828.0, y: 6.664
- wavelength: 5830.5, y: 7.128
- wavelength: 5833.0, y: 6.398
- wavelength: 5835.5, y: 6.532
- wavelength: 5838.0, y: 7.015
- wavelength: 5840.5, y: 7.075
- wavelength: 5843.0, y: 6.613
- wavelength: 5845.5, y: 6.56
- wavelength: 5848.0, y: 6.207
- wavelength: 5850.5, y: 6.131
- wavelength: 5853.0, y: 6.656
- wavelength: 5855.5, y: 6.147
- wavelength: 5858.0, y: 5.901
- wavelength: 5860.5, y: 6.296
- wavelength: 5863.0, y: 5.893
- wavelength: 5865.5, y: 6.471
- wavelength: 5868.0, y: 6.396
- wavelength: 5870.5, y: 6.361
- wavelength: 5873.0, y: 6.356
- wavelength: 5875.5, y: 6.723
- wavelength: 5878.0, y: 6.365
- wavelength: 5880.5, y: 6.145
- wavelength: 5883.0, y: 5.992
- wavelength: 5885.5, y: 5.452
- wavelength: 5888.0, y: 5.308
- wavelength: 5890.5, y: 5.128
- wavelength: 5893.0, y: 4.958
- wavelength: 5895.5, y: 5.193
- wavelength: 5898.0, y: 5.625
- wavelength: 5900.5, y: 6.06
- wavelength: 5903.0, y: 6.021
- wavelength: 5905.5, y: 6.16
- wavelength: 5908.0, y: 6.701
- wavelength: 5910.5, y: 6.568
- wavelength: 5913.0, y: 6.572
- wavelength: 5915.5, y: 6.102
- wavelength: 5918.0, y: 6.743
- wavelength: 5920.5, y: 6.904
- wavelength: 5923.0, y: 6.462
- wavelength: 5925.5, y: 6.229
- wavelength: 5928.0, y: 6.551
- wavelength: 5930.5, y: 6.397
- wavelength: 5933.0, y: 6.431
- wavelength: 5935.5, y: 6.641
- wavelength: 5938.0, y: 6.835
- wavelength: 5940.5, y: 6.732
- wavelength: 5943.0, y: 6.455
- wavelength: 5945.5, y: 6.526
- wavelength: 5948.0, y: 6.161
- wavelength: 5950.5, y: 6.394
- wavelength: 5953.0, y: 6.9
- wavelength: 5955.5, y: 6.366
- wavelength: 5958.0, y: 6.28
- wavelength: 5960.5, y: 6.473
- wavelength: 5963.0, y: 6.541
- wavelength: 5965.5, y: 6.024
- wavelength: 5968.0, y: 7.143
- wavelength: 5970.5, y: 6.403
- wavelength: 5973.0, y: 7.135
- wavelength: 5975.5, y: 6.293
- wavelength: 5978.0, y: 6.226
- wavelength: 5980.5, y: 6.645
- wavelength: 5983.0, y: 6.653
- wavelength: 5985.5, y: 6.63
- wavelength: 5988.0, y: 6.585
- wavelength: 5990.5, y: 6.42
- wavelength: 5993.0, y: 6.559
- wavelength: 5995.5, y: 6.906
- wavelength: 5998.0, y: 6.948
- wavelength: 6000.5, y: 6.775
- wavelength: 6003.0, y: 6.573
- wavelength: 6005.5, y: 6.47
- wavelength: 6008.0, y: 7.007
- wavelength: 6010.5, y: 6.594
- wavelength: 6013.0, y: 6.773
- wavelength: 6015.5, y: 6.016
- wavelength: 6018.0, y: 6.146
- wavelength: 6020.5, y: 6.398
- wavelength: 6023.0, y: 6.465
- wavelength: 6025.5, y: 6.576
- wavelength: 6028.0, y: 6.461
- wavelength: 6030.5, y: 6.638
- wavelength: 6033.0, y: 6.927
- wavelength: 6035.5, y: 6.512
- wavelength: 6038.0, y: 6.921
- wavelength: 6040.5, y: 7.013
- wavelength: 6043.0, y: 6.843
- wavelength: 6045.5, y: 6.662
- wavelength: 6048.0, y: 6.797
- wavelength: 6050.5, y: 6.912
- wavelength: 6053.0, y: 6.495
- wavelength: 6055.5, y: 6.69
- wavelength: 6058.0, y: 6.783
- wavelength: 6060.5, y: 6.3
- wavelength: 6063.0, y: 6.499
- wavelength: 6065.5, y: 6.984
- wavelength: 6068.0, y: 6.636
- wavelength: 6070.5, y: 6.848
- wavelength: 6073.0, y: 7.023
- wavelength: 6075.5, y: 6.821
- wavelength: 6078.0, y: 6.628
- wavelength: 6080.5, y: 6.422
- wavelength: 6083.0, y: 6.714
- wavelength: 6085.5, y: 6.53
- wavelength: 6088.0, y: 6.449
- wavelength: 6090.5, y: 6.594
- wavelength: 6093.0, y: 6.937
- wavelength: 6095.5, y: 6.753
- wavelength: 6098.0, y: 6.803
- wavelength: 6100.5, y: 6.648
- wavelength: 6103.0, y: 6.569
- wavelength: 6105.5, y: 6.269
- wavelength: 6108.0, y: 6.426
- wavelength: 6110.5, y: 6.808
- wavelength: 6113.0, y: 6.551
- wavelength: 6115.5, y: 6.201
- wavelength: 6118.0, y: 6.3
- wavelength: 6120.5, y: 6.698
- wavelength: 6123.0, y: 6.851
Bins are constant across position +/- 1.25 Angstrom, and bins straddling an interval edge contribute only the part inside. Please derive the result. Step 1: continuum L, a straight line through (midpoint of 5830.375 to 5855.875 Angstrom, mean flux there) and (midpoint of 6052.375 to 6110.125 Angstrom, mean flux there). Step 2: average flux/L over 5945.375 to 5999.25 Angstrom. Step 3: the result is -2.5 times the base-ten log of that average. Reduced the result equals 0.01 mag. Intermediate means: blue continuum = 6.58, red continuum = 6.65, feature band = 6.56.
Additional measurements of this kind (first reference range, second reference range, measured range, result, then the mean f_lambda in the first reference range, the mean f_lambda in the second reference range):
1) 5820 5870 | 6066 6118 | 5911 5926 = 0.004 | 6.51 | 6.63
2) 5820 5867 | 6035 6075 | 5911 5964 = 0.018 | 6.52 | 6.75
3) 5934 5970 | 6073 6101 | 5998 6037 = 0.005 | 6.53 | 6.68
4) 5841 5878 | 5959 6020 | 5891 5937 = 0.038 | 6.35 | 6.58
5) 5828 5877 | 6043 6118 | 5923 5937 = 0.012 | 6.47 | 6.64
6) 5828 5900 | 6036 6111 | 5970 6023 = -0.012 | 6.19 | 6.69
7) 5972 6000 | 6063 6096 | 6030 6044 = -0.023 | 6.64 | 6.71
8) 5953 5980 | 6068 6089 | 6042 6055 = -0.017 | 6.51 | 6.68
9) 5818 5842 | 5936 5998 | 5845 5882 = 0.072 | 6.78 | 6.56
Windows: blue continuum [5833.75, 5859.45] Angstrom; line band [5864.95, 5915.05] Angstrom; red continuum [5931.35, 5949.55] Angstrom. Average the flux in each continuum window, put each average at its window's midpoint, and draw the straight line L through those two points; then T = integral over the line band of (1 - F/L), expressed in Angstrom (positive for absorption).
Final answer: 3.7 Angstrom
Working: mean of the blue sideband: 6.48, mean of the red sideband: 6.53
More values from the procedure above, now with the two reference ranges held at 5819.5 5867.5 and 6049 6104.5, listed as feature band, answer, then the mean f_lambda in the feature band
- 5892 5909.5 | 1.9 Angstrom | 5.84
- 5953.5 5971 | 0.3 Angstrom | 6.48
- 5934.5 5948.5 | 0.0 Angstrom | 6.58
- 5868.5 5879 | 0.1 Angstrom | 6.45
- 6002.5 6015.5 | 0.0 Angstrom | 6.63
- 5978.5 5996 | 0.1 Angstrom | 6.6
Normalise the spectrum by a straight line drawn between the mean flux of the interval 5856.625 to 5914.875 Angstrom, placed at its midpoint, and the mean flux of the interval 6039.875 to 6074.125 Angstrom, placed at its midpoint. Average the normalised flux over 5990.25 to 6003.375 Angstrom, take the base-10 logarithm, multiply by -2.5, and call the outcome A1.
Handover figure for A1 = -0.038 mag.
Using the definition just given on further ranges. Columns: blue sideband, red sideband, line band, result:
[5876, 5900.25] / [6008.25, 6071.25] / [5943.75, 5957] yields -0.07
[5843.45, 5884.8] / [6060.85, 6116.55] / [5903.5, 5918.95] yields -0.02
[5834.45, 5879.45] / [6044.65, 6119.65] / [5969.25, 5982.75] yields 0.00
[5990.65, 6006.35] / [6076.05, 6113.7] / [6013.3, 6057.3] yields 0.01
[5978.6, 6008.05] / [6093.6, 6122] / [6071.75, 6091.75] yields -0.01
